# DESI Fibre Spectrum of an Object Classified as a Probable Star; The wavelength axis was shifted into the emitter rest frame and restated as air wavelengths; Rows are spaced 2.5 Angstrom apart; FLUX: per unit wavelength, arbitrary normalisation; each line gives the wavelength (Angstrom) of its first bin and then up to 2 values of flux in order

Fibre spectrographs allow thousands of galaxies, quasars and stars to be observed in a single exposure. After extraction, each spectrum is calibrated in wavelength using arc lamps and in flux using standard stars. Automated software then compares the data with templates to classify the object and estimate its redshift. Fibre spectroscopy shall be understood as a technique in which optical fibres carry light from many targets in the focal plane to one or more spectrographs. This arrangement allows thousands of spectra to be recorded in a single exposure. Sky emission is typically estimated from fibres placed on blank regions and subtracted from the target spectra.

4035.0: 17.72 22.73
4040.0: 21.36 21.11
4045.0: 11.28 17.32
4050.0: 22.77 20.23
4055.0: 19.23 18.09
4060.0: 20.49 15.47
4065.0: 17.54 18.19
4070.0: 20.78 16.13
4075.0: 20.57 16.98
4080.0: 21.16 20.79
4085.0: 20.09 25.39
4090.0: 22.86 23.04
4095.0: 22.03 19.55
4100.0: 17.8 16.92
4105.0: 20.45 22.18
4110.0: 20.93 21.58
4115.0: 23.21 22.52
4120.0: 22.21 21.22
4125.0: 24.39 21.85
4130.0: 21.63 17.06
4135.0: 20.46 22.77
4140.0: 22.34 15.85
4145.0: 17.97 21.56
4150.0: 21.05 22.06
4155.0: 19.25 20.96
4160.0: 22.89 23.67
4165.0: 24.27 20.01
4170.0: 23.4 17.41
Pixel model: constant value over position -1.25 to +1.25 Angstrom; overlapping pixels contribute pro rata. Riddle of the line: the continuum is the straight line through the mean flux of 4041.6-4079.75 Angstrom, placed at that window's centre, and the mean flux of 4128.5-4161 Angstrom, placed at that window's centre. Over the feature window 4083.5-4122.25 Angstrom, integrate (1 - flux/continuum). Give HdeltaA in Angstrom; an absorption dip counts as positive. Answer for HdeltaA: -3.8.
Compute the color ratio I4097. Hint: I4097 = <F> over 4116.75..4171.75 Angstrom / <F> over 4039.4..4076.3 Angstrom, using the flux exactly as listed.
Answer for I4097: 1.1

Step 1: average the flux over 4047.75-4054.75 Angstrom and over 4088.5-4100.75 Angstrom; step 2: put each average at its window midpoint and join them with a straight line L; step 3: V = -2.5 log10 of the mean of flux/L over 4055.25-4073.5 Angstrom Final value 0.15 mag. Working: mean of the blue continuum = 20.6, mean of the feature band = 18.2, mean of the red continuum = 21.3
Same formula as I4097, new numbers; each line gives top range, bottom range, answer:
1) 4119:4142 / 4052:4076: 1.15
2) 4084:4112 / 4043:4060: 1.14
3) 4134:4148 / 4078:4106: 0.96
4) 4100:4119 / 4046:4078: 1.12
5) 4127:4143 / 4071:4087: 1.04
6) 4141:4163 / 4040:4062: 1.09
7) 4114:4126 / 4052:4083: 1.20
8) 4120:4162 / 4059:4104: 1.06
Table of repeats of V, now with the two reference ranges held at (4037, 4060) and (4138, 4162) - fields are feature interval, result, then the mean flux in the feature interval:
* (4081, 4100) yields -0.10 mag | 21.7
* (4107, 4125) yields -0.10 mag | 22.1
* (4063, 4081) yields 0.06 mag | 18.6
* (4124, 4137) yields -0.04 mag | 21.1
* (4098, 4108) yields 0.05 mag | 19.1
